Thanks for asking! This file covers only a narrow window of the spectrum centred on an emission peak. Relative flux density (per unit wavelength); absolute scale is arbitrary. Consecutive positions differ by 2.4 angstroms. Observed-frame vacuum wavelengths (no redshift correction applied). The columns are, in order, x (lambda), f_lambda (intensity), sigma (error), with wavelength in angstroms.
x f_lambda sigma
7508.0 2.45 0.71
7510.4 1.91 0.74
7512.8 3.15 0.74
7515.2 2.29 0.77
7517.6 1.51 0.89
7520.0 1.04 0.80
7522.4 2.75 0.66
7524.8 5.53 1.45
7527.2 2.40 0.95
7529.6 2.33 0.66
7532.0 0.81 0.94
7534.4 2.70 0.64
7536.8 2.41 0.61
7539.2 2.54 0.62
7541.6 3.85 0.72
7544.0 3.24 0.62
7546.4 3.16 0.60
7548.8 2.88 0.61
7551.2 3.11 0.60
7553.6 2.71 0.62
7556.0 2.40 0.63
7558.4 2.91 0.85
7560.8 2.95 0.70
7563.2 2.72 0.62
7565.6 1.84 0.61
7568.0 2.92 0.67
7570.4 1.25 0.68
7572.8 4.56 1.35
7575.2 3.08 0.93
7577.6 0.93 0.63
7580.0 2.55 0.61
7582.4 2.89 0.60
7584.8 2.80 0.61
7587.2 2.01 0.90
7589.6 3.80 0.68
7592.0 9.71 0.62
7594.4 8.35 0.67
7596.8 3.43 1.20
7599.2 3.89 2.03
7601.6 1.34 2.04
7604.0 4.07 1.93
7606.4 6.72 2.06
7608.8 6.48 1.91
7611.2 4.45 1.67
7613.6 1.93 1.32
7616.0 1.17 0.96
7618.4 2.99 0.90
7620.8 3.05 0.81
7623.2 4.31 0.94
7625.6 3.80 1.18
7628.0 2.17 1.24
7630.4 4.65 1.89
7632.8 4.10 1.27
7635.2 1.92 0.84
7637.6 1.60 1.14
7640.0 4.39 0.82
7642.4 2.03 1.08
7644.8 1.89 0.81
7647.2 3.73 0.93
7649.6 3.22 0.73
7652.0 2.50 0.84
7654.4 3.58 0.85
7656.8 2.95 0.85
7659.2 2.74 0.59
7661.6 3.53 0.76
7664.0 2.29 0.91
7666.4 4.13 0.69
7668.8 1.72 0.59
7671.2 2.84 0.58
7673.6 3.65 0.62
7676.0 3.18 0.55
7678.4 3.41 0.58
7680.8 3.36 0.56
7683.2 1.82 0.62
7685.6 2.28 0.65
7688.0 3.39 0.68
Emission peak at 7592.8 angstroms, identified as [S II]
